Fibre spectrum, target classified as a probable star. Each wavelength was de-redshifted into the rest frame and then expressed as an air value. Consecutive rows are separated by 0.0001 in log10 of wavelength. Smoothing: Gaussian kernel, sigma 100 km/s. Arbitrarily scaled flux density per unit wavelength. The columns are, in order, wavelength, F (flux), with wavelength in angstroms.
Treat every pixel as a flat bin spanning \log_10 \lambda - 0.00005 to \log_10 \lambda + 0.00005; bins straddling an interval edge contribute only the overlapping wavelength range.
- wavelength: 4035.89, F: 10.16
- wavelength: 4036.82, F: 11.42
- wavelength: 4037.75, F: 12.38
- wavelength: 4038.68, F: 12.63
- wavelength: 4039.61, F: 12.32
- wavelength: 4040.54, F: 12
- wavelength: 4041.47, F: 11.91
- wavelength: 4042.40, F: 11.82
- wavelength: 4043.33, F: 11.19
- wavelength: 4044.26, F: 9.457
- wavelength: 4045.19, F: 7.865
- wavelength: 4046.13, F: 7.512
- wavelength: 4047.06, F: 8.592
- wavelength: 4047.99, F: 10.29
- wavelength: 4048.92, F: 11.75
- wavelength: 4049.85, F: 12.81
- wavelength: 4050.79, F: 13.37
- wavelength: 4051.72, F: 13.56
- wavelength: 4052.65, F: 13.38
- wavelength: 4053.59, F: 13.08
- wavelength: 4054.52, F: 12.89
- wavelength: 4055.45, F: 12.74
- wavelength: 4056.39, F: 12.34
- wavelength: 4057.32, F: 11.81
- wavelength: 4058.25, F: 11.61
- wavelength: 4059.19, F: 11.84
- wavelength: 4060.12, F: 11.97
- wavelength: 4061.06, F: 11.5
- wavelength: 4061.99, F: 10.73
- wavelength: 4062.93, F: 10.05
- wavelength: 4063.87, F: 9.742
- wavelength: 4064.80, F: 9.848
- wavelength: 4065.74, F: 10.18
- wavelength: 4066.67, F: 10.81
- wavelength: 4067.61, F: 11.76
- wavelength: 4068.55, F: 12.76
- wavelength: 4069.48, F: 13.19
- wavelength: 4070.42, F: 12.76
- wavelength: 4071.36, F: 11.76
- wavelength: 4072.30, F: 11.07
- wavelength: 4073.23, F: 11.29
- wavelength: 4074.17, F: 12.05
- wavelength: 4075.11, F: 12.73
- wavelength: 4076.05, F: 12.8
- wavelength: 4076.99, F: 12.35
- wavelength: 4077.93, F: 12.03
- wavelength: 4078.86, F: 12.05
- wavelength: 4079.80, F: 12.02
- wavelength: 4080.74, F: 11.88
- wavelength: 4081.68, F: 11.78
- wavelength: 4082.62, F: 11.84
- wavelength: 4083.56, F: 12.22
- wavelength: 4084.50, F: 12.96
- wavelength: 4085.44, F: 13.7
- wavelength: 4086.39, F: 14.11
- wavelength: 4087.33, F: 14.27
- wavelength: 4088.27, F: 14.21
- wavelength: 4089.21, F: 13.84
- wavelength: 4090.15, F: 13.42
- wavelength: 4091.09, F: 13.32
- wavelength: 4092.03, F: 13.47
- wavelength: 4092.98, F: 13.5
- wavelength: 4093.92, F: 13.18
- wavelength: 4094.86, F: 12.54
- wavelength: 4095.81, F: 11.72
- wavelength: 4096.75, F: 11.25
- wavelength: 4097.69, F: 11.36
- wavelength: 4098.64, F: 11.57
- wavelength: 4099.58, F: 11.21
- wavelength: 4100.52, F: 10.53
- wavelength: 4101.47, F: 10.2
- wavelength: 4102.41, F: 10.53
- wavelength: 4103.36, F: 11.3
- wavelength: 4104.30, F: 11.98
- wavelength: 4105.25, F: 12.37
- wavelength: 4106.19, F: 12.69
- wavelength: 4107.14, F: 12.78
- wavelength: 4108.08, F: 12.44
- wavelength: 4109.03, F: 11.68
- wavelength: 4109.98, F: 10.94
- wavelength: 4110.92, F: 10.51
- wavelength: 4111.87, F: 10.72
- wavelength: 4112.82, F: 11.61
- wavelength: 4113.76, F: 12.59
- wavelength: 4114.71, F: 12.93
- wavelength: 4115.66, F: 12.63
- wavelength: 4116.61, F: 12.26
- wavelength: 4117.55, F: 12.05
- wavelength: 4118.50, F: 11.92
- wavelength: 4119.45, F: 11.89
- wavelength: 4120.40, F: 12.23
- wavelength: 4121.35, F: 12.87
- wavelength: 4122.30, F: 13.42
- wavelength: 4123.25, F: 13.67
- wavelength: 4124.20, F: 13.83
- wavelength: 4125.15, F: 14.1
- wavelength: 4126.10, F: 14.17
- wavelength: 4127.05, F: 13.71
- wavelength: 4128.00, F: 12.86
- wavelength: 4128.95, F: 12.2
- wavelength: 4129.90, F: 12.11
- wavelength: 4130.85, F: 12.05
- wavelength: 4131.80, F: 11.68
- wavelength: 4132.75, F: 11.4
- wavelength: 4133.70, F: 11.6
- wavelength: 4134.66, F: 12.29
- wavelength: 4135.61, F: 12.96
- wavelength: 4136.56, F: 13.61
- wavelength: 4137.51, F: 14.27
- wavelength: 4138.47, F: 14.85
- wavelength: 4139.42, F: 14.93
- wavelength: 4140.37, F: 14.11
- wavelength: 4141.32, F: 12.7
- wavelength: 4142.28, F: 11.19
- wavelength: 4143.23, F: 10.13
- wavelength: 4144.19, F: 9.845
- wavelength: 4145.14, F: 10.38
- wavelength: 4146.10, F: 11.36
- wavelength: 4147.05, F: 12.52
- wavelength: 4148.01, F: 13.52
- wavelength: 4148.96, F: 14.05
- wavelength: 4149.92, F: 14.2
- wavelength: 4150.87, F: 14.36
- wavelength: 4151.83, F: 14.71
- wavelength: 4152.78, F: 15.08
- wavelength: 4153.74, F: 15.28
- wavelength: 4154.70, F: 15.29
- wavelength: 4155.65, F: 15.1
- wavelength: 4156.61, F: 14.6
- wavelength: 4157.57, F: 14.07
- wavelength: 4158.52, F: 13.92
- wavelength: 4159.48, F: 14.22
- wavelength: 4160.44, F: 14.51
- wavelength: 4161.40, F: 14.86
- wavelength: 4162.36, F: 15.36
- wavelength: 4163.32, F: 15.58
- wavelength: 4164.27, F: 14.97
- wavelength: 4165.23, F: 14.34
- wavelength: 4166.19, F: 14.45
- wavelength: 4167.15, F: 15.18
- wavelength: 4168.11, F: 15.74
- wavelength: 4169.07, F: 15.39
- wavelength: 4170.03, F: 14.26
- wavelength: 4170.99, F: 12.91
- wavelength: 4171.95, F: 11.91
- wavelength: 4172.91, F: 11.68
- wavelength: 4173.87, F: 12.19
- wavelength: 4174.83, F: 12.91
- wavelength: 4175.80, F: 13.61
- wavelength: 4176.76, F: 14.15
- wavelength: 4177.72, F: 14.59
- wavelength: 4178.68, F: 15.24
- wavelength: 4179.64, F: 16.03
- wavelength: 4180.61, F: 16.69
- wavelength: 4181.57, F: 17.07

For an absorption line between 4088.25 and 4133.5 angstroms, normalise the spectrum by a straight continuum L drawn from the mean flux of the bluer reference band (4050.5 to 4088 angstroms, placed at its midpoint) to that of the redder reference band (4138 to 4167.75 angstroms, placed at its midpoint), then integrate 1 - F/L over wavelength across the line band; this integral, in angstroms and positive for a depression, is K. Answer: 2.4 angstroms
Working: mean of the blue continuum 12.1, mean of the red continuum 13.9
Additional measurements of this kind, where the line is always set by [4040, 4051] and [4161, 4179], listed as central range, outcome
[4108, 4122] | 0.7 angstroms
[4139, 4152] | 0.8 angstroms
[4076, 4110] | -1.0 angstroms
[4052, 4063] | -1.1 angstroms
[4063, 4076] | -0.2 angstroms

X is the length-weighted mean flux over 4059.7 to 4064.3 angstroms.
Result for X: 10.8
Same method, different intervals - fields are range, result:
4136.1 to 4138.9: 14.2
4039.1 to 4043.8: 11.9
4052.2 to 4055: 13.1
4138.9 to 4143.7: 12.7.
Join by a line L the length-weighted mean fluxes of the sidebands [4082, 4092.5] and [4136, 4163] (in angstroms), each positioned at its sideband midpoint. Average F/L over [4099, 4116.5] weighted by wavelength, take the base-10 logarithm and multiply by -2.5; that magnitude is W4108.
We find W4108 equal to 0.16 mag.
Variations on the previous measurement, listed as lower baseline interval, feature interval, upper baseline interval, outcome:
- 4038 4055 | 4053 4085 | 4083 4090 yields 0.071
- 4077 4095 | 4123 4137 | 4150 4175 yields 0.079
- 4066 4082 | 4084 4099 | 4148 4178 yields -0.047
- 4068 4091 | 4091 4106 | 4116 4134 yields 0.070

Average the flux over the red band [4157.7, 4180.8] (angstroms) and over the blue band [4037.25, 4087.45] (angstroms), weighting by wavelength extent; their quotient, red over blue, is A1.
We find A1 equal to 1.22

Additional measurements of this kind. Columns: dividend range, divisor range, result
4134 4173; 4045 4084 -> 1.18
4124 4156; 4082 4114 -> 1.07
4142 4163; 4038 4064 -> 1.18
